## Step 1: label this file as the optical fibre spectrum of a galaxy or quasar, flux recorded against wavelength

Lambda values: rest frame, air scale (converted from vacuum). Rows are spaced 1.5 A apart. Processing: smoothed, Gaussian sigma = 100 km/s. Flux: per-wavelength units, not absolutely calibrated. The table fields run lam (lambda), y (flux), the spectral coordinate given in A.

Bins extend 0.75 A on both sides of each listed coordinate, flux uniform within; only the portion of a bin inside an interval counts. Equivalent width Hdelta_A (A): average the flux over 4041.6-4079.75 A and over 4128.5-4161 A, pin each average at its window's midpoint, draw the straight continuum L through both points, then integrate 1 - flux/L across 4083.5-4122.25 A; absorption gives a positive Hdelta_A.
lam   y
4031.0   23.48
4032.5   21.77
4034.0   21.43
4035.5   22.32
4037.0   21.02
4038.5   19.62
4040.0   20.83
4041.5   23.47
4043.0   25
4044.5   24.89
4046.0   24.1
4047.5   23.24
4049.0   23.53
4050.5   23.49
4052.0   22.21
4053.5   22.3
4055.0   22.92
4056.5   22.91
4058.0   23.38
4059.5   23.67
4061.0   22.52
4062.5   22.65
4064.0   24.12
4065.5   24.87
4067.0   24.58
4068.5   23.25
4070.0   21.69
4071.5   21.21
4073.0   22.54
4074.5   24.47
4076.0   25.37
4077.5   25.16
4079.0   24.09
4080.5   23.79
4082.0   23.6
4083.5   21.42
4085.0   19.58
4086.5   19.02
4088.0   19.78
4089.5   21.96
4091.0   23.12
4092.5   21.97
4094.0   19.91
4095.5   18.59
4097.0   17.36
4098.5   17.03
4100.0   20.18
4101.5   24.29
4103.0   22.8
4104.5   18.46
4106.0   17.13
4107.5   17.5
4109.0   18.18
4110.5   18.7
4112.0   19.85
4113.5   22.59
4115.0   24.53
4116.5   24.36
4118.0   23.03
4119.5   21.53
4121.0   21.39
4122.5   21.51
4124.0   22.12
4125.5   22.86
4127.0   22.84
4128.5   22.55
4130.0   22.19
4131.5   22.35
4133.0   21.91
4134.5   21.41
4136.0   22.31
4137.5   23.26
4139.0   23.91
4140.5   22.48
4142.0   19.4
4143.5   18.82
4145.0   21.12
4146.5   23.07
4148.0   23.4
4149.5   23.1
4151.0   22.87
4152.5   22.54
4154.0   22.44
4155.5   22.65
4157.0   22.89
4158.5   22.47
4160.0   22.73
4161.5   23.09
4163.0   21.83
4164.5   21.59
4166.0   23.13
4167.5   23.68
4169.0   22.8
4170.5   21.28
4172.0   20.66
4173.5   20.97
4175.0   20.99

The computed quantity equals 4.0 A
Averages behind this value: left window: 23.5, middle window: 20.5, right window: 22.3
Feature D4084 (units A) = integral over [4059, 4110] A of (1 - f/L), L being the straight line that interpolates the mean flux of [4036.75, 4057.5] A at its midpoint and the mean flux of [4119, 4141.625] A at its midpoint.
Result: 2.2 A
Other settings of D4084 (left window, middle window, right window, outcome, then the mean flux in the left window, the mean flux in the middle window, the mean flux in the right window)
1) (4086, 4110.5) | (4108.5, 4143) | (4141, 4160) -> -1.6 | 19.8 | 22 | 22.1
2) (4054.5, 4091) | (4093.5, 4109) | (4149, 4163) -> 2.4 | 22.9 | 19.3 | 22.7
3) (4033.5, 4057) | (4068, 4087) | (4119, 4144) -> -0.3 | 22.7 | 22.7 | 22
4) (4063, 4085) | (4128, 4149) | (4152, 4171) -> 0.7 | 23.4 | 22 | 22.6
